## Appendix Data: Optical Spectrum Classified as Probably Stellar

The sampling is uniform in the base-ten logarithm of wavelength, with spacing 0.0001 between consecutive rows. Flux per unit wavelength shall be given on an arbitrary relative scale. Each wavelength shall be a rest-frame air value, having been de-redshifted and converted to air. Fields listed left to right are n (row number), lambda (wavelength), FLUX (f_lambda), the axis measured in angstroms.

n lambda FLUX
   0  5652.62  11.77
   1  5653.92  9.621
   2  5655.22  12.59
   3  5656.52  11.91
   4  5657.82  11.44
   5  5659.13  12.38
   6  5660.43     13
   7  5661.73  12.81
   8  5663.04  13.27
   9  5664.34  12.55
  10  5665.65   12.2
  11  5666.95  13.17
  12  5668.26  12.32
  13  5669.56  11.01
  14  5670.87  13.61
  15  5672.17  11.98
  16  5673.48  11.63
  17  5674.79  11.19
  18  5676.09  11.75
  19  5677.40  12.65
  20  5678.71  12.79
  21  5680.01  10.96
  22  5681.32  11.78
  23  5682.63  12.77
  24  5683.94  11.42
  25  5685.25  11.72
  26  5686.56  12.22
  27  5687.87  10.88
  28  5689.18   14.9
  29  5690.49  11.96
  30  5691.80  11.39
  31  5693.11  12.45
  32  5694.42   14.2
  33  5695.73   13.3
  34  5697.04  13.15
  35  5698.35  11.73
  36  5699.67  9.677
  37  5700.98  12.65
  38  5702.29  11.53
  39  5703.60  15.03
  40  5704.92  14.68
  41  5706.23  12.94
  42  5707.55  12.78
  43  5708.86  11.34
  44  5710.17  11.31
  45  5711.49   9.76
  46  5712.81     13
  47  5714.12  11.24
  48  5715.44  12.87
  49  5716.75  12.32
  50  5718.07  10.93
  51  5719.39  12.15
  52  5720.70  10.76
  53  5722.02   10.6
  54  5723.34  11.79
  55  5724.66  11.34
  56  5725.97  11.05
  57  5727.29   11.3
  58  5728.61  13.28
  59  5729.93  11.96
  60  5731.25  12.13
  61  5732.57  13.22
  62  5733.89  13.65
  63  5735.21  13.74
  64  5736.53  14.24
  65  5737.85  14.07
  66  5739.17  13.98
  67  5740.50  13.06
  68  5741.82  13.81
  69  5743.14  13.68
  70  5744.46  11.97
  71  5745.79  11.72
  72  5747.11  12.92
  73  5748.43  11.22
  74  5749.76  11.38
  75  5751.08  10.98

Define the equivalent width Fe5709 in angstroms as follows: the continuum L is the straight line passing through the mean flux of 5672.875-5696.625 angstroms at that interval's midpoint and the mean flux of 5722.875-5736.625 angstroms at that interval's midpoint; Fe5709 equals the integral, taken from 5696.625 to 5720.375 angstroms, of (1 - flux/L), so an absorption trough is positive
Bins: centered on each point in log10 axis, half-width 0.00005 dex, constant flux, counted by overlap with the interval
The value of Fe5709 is 0.4 angstroms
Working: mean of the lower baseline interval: 12.2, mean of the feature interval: 12.1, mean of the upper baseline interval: 12.5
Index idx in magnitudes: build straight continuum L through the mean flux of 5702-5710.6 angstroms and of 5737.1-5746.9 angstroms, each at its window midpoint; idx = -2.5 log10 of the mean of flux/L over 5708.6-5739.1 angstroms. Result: 0.078 mag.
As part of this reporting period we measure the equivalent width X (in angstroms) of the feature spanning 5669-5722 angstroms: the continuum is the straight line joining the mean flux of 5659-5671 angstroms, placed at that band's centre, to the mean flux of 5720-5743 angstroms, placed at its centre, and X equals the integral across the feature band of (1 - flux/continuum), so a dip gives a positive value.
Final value 1.9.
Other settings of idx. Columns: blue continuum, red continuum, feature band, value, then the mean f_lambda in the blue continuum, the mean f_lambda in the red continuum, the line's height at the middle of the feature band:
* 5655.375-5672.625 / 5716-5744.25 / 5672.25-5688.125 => 0.06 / 12.4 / 12.5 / 12.5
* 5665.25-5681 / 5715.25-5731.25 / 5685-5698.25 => -0.06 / 12.1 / 11.7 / 11.9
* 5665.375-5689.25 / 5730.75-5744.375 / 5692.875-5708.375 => -0.02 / 12.1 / 13.5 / 12.6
